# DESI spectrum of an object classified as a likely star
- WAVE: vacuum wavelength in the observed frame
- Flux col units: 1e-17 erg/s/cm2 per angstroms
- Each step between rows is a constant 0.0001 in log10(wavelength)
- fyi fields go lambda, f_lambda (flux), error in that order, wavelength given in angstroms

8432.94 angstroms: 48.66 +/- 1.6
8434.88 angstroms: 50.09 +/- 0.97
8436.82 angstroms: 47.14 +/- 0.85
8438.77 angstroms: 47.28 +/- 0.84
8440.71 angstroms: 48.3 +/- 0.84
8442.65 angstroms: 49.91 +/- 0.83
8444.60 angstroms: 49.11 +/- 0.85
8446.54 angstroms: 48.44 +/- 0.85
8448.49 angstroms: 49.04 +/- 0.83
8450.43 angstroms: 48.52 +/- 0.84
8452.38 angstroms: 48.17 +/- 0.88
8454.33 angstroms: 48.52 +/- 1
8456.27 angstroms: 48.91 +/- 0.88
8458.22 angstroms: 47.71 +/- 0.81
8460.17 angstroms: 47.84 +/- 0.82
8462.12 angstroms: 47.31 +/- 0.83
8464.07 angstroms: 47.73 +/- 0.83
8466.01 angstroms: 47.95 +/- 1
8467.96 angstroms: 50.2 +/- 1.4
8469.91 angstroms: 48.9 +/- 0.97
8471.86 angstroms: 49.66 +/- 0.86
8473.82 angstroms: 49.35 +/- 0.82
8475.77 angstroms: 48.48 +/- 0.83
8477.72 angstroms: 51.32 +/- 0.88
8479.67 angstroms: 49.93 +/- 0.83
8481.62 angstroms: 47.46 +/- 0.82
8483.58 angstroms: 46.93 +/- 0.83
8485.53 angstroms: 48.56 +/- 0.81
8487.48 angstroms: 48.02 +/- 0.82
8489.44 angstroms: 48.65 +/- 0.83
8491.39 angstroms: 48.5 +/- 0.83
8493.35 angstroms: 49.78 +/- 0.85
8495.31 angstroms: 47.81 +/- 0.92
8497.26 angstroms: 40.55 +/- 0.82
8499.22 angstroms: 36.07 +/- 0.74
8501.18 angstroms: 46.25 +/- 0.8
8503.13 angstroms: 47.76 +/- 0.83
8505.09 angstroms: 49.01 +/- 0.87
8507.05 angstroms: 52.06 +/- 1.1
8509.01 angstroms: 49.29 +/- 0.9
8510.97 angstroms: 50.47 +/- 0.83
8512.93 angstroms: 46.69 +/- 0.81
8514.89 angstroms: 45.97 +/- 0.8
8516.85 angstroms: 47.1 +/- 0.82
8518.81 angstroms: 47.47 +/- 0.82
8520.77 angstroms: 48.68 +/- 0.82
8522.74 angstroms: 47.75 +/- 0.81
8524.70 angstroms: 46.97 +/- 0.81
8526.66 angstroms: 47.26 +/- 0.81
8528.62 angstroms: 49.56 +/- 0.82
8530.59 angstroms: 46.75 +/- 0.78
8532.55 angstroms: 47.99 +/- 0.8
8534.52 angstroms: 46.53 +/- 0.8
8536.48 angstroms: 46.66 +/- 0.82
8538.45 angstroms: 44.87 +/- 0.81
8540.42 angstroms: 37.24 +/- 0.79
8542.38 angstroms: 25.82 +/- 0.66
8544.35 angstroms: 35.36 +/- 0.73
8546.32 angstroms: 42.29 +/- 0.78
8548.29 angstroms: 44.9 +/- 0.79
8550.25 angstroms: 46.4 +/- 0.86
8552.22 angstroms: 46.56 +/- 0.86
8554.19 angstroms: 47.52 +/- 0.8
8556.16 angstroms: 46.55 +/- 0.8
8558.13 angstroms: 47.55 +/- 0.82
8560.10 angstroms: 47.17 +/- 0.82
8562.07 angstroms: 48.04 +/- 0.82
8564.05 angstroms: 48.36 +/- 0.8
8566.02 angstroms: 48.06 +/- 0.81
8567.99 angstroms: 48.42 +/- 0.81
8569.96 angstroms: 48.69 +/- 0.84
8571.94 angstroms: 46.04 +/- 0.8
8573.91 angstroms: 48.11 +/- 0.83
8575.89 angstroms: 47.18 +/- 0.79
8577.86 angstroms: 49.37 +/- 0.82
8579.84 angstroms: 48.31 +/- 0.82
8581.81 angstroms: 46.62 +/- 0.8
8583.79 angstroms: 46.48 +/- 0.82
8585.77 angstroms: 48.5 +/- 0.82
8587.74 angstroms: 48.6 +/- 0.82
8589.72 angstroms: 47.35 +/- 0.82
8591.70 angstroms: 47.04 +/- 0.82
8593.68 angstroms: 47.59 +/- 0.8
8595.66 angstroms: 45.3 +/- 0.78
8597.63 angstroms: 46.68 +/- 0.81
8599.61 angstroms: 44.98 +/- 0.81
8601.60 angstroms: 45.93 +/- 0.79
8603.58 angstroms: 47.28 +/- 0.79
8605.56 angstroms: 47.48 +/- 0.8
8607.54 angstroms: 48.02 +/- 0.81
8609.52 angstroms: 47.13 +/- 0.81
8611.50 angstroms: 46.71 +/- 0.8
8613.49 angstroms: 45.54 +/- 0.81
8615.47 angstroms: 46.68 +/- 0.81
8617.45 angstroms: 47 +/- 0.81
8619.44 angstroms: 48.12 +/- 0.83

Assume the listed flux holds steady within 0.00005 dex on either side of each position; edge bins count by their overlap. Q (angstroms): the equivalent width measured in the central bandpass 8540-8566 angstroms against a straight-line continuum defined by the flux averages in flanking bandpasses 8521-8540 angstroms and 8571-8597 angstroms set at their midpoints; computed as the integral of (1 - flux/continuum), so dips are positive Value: 1.90 angstroms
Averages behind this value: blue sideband 46.9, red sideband 47.4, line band 43.7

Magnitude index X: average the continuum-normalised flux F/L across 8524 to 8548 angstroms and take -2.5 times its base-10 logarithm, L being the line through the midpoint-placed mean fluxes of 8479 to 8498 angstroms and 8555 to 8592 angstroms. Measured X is 0.11 mag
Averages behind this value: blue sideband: 47.7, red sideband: 47.7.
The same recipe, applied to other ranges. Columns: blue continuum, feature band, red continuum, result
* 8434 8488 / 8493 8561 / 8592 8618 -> 0.05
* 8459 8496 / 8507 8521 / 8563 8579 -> 0.00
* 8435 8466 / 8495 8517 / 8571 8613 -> 0.03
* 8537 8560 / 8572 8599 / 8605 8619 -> -0.05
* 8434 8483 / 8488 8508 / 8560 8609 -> 0.04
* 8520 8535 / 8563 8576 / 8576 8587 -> 0.00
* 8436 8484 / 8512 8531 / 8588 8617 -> 0.01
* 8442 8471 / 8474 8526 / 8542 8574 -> -0.01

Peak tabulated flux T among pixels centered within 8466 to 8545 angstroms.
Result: 52.06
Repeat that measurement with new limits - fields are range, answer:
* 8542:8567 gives 48.36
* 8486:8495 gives 49.78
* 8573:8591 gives 49.37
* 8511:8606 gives 49.56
